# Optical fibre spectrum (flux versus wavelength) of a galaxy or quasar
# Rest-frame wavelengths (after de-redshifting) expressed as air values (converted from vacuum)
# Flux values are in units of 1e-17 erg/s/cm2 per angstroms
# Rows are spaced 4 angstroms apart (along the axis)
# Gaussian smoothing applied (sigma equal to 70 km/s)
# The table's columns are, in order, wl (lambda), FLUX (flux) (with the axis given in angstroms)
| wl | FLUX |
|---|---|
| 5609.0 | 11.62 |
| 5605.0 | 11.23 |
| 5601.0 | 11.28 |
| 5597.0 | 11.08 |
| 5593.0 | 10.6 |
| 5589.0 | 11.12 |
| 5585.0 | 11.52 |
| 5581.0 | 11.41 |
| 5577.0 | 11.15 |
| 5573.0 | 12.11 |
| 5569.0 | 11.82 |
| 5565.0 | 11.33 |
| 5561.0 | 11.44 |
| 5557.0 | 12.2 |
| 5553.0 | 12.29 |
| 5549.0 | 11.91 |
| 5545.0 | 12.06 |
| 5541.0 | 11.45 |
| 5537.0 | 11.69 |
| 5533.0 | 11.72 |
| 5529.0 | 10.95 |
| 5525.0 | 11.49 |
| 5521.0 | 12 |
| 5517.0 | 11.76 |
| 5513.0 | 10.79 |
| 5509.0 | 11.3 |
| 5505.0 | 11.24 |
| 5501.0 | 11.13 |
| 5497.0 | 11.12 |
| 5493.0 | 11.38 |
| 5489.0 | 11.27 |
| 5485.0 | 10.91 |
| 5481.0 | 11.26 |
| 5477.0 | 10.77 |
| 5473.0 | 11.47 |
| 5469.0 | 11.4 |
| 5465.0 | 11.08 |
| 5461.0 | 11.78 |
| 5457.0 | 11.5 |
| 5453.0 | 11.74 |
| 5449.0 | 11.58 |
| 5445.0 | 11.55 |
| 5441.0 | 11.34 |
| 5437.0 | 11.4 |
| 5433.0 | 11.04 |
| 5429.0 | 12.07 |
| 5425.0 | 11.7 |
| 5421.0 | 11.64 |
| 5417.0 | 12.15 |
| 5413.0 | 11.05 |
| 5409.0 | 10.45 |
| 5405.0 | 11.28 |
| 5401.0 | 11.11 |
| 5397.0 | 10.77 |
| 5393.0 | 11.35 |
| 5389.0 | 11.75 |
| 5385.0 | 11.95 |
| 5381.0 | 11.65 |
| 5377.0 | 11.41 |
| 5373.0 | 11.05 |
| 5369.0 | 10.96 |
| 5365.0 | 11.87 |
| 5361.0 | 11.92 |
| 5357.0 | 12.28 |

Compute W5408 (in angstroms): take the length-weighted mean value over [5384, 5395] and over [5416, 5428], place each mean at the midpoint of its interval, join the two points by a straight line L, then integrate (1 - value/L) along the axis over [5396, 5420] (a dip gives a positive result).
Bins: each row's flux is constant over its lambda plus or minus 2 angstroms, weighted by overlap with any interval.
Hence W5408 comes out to 1.2 angstroms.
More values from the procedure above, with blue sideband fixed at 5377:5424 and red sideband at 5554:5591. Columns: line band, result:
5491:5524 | 0.5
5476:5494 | 0.6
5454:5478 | 0.2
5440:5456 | -0.2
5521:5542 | 0.0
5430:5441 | 0.1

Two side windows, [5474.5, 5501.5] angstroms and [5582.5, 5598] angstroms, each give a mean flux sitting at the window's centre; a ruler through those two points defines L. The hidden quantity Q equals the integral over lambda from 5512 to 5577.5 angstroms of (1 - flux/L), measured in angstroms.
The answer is -3.39 angstroms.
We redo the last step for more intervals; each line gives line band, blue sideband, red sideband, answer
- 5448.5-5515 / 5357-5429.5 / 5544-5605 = 1.3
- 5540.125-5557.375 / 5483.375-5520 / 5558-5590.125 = -0.9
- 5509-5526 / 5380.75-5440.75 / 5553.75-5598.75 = -0.1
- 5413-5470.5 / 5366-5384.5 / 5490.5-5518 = -1.3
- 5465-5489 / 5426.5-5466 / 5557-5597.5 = 0.7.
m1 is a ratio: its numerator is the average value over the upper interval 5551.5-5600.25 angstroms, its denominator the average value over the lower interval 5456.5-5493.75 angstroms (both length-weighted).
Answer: 1.02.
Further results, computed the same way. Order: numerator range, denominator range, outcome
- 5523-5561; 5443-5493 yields 1.03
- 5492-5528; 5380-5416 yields 1.01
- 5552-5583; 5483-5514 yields 1.05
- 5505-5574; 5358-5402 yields 1.02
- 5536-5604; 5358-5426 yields 1.01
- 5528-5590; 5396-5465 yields 1.02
